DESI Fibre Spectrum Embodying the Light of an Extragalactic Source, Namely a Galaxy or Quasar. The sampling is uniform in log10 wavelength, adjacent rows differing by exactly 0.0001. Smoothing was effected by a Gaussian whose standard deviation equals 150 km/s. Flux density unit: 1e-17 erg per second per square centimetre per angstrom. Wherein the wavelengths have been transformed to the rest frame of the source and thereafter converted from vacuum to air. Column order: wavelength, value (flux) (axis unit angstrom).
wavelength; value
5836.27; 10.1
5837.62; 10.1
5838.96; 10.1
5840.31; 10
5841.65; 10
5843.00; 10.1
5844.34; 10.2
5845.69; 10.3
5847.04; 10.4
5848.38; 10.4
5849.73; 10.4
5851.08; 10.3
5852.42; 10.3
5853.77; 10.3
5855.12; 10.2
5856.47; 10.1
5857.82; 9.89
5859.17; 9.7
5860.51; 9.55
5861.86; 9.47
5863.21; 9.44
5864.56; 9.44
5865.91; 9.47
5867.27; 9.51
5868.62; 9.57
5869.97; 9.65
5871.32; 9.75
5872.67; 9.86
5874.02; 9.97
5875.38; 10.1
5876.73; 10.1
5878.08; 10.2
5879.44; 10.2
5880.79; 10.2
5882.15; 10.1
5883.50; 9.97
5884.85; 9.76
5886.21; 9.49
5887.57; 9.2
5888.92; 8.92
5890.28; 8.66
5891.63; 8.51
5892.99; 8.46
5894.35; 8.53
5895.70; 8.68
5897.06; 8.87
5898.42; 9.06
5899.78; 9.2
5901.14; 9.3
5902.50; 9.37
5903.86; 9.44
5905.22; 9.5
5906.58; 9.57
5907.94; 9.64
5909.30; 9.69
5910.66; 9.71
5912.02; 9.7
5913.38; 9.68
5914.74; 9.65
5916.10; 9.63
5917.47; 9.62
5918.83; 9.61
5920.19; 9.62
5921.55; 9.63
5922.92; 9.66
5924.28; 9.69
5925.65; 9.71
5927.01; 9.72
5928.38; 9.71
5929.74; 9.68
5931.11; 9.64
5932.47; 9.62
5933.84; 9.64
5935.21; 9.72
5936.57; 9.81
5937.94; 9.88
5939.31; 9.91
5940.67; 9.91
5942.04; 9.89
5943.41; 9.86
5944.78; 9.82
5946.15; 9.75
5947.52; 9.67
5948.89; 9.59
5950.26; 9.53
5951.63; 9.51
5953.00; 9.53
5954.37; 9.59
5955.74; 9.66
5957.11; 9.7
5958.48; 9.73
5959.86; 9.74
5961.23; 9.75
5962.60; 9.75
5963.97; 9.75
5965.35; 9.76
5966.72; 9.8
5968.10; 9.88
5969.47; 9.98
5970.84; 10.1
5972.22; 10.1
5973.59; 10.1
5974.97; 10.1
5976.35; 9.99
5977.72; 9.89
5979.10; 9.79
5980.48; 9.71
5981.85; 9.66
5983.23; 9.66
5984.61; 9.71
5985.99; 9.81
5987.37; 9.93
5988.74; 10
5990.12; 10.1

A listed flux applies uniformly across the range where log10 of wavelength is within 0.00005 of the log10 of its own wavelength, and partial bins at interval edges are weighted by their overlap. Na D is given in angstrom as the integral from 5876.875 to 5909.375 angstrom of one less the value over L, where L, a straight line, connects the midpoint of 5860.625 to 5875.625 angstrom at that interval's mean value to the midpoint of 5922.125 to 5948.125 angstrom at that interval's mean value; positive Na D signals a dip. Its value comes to 1.1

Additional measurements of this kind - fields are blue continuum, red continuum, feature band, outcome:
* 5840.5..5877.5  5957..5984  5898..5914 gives 0.7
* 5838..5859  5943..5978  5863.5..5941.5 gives 3.4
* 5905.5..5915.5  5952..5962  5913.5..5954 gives -0.1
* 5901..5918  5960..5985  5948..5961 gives 0.2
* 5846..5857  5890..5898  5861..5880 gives -0.4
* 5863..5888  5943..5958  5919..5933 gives 0.1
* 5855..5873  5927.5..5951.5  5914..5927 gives 0.1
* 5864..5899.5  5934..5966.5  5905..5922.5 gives -0.1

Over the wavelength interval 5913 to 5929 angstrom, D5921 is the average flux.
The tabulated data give 9.66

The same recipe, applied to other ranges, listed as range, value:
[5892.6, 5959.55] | 9.56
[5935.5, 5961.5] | 9.73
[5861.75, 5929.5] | 9.52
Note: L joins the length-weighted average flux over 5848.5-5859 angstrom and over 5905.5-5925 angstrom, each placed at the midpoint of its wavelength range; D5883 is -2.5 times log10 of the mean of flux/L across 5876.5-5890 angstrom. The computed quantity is 0.018 mag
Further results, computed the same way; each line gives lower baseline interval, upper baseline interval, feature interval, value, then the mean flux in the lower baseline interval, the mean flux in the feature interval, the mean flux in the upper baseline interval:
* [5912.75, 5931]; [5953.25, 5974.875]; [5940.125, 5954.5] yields 0.01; 9.66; 9.69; 9.83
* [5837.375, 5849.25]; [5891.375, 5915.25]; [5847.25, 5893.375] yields 0.00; 10.2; 9.75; 9.26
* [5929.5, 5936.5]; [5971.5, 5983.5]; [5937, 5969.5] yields 0.00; 9.67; 9.74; 9.89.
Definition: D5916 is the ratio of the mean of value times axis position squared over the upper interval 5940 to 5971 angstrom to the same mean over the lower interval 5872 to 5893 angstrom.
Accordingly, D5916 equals 1.0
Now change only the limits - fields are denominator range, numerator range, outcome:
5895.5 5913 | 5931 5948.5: 1.05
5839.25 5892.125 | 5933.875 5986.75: 1.03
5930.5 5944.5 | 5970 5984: 1.03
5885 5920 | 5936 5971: 1.07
